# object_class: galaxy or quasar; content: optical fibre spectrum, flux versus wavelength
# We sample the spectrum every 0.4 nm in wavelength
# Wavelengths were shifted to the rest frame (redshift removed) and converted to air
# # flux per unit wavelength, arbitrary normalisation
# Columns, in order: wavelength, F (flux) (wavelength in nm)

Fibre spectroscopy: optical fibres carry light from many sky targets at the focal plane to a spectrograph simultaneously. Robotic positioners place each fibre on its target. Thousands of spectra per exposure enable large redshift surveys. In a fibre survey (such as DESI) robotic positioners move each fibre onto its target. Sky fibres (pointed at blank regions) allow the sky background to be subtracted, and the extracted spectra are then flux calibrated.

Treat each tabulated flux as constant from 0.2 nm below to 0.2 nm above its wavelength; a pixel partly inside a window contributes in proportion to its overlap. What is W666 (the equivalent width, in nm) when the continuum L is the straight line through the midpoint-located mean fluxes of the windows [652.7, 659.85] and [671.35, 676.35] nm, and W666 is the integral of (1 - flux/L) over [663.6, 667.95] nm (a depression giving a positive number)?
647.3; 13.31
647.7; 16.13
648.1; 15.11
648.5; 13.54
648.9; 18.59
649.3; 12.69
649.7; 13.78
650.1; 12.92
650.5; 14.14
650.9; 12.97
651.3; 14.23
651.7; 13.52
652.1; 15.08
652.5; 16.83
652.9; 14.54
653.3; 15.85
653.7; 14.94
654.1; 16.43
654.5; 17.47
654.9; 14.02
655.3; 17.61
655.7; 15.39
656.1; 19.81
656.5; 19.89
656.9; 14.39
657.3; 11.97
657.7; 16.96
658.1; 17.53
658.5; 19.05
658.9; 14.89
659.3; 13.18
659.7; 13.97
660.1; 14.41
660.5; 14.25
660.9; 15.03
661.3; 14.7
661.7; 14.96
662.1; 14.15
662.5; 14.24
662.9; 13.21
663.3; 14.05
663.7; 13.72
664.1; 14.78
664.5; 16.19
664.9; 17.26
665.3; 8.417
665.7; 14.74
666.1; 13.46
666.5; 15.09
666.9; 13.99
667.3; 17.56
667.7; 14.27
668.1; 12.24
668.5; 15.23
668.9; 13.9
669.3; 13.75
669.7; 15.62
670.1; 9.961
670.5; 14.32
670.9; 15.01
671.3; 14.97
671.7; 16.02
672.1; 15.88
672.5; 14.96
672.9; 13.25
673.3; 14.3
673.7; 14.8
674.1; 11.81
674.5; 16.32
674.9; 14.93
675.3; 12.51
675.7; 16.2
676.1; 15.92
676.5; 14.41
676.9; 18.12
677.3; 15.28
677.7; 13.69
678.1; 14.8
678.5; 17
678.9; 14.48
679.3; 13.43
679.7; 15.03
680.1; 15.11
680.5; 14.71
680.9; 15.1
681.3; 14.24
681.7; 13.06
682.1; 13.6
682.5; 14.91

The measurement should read 0.24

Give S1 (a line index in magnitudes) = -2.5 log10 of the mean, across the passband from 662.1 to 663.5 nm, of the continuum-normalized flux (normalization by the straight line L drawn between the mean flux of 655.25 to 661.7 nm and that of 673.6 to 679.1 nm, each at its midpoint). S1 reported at 0.12 mag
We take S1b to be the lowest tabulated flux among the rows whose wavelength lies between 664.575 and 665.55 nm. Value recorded 8.417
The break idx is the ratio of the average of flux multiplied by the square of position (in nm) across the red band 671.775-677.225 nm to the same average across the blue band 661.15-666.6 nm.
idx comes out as 1.08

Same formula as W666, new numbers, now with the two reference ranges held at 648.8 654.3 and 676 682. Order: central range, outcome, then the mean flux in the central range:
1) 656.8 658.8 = -0.172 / 16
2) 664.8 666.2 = 0.152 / 13.2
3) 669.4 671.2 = 0.127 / 13.8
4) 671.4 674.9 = 0.042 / 14.7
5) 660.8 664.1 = 0.114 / 14.3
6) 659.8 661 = 0.023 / 14.5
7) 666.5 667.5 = -0.056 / 15.6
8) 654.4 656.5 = -0.343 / 17.1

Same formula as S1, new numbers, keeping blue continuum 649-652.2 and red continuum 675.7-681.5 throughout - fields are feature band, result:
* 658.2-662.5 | -0.048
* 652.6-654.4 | -0.126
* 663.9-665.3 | -0.039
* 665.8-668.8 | 0.004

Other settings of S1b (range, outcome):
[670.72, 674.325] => 11.81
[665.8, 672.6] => 9.961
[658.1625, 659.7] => 13.18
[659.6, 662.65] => 13.97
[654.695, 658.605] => 11.97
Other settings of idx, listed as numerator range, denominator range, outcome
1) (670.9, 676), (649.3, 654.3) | 1.08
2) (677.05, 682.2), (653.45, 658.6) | 0.95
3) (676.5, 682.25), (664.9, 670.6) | 1.11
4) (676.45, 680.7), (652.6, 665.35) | 1.05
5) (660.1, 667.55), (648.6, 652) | 1.07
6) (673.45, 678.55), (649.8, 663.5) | 1.05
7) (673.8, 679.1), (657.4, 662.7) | 1.04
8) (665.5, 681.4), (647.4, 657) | 1.01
